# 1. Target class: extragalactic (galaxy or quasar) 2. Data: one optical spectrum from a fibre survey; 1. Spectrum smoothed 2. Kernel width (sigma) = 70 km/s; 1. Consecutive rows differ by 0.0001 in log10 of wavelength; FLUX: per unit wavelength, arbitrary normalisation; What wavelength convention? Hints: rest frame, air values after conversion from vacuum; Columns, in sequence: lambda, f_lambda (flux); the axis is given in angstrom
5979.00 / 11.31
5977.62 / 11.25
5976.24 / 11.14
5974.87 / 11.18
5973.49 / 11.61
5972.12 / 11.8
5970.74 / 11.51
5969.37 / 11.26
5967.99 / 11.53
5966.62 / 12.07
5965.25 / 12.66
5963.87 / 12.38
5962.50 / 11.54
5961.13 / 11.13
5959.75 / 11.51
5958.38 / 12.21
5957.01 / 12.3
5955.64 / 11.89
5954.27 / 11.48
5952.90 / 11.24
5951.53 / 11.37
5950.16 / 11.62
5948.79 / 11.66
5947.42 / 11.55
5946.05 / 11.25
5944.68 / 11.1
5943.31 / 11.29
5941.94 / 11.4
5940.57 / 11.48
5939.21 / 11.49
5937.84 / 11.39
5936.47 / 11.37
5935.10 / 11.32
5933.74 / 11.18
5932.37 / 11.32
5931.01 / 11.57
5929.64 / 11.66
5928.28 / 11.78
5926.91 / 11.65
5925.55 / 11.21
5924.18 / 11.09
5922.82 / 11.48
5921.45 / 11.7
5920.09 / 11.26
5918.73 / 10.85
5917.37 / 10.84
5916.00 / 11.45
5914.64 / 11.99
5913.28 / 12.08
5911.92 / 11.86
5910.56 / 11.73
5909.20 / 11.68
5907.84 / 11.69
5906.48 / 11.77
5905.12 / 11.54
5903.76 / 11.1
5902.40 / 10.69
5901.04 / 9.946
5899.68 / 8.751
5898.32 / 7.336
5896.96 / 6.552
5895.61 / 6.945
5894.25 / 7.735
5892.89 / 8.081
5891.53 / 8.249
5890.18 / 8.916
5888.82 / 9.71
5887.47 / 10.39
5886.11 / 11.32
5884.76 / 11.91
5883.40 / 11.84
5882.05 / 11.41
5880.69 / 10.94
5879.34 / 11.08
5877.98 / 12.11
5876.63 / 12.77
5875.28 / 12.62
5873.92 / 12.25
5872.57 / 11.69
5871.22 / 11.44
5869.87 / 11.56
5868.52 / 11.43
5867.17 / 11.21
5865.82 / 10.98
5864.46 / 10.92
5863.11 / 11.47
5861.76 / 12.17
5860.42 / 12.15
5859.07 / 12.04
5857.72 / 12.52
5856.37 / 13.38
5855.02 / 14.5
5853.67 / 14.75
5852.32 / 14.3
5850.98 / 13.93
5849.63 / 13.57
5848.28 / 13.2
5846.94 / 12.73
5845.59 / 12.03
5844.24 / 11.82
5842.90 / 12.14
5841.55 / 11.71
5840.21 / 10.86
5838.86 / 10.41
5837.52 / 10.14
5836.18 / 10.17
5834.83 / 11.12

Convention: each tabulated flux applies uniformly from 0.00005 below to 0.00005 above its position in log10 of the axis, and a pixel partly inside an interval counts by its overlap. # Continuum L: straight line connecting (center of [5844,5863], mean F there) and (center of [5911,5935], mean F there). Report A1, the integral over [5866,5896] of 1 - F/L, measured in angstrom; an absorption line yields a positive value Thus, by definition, 4.1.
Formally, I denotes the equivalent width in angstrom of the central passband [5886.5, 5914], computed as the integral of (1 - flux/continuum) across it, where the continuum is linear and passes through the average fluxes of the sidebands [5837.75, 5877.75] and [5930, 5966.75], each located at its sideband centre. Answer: 4.8 angstrom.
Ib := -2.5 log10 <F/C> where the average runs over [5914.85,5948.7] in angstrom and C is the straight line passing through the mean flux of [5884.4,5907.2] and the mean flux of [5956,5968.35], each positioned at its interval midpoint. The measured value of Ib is -0.06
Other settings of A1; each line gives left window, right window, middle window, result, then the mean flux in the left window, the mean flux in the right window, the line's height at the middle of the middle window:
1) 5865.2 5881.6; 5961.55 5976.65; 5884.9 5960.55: 5.2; 11.7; 11.7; 11.7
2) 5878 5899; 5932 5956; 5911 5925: -1.2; 9.57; 11.4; 10.5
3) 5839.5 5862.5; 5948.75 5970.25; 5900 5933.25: 2.1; 12.8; 11.7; 12.2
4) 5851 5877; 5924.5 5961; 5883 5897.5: 3.4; 12.4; 11.5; 12.1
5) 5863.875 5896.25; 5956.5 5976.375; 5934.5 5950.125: 0.1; 10.7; 11.7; 11.5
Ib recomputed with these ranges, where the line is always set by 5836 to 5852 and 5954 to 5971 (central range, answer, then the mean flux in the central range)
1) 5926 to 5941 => 0.04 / 11.5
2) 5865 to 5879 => 0.02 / 11.8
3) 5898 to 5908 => 0.15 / 10.4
